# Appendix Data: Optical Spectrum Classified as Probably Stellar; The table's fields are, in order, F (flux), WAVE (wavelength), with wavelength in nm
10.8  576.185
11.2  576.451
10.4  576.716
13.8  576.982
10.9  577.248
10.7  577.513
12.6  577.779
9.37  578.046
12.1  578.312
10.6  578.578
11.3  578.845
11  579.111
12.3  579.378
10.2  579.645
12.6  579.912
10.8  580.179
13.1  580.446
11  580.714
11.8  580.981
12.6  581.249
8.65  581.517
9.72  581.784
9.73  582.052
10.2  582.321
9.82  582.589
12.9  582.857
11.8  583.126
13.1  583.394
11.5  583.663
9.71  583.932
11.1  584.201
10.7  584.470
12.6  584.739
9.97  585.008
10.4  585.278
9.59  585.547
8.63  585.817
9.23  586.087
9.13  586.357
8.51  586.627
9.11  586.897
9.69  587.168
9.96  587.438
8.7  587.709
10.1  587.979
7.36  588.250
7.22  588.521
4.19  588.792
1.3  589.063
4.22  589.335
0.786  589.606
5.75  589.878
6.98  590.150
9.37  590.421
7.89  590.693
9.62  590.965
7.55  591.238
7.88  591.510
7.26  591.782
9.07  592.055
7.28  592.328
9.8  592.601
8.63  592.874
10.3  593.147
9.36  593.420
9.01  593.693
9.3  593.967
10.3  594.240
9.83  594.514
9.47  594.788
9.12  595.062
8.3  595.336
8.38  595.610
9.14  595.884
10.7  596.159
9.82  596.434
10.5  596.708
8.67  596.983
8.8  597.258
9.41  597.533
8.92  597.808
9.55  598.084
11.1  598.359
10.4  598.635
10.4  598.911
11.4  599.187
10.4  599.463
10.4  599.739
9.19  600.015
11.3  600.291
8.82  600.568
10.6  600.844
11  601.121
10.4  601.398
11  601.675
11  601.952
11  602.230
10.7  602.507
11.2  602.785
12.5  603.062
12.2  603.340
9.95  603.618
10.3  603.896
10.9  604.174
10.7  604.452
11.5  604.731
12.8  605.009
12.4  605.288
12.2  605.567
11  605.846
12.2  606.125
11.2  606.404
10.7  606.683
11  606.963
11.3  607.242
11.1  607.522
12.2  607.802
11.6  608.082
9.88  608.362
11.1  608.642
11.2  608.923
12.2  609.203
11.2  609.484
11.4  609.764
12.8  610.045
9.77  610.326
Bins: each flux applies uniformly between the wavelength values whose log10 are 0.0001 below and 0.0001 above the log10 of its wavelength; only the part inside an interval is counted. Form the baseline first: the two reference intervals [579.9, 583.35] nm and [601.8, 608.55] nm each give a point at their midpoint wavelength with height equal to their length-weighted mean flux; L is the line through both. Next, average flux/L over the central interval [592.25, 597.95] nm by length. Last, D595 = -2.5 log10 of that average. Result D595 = 0.20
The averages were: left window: 11.1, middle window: 9.31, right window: 11.3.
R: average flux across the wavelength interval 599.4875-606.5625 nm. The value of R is 11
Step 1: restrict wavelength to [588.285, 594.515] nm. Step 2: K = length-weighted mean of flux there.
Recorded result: 7.47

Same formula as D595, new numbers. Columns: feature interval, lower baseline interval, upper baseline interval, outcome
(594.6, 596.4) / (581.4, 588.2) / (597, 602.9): 0.113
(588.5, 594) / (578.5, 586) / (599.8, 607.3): 0.455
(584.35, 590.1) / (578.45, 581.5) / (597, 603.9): 0.368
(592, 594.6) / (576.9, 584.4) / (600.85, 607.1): 0.208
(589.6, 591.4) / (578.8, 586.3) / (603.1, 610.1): 0.452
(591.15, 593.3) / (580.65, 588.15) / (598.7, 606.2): 0.242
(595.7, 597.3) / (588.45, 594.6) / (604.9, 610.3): -0.104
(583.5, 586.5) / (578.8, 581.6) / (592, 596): 0.042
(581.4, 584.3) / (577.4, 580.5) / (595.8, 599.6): 0.030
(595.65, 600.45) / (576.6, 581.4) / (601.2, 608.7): 0.138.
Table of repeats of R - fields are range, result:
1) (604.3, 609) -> 11.4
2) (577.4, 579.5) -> 11.2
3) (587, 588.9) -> 8.25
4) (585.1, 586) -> 9.54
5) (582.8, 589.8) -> 8.82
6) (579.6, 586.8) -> 10.7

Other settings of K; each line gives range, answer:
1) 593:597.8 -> 9.42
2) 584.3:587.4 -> 9.8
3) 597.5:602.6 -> 10.4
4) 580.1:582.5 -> 10.8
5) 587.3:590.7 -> 6.4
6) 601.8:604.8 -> 11.1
